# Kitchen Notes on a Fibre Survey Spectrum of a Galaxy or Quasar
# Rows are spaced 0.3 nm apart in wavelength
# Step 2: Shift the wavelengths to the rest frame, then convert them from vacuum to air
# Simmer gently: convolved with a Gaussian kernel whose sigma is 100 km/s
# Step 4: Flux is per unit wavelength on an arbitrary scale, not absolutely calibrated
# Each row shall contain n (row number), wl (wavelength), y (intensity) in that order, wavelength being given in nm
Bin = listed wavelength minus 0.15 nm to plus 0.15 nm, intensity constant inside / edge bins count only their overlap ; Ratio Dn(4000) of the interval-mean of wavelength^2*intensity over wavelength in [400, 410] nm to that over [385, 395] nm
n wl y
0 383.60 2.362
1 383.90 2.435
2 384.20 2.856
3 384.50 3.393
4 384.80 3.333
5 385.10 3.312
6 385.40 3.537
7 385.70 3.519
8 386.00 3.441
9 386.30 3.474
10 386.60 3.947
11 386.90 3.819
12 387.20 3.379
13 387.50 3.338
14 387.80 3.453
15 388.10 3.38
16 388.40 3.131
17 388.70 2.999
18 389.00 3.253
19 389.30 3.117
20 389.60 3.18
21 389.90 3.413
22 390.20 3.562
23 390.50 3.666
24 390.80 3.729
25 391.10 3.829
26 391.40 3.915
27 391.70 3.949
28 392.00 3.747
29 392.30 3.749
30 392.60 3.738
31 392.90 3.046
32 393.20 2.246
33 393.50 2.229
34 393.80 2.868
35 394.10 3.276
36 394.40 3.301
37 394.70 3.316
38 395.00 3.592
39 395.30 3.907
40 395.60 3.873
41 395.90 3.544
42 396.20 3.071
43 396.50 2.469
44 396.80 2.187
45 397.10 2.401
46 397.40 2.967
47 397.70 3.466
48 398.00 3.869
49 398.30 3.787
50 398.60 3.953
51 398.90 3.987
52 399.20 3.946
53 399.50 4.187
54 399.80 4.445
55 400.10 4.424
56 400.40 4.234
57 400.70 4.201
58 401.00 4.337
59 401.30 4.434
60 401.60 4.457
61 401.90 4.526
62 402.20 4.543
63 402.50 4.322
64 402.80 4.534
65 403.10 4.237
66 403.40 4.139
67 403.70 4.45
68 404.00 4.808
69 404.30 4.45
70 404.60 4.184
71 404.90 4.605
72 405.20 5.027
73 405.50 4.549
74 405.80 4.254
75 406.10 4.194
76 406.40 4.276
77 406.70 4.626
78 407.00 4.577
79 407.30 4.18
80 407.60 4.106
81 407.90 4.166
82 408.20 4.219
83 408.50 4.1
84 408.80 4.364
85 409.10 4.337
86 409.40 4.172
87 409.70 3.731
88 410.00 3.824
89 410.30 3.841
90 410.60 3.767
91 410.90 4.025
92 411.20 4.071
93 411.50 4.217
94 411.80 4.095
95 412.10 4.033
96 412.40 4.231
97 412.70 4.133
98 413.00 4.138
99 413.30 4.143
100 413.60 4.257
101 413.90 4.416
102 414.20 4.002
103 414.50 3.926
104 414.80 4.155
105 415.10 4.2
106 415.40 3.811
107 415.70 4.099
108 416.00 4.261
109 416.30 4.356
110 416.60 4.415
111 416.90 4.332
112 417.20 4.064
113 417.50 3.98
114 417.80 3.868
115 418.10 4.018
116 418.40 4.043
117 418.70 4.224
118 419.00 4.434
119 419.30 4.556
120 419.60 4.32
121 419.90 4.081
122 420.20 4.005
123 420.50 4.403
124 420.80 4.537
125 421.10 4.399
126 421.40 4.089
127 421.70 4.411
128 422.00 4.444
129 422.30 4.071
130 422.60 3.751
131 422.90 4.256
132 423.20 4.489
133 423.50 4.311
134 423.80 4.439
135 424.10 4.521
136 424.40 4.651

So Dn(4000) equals 1.38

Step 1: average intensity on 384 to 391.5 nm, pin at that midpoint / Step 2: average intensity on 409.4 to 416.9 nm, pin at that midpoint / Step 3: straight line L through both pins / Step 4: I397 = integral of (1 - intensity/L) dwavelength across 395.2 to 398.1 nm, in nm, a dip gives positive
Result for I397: 0.405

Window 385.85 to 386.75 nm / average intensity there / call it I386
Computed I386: 3.62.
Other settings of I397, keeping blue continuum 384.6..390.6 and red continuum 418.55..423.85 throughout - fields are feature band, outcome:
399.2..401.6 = -0.361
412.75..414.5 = -0.032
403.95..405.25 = -0.241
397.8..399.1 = -0.067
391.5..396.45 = 0.342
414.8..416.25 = 0.008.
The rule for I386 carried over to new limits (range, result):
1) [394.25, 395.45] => 3.53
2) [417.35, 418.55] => 3.98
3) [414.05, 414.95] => 4.03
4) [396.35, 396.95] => 2.33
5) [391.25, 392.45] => 3.84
